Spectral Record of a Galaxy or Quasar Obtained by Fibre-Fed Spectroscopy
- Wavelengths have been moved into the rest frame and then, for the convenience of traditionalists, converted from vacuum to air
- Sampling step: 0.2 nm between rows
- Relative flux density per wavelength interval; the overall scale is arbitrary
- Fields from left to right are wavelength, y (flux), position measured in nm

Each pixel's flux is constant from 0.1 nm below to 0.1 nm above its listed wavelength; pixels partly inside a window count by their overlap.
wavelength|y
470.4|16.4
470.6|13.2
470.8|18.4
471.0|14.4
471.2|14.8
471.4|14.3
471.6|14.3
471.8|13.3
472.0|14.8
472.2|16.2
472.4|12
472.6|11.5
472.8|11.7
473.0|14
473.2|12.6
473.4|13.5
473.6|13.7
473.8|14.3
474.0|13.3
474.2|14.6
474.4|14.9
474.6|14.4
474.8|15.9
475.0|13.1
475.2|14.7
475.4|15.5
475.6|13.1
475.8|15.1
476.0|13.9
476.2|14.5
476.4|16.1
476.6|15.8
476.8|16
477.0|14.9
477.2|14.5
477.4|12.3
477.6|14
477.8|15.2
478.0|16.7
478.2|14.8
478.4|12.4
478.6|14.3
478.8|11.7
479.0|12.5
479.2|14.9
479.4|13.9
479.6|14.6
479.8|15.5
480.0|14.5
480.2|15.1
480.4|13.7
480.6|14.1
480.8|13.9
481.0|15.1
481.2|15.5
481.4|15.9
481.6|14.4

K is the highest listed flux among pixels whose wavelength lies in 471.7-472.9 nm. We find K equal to 16.2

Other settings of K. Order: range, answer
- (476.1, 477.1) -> 16.1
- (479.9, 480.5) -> 15.1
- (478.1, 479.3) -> 14.9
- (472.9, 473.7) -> 14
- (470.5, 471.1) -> 18.4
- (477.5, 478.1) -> 16.7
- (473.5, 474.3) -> 14.6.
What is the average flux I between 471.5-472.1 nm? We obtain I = 14.1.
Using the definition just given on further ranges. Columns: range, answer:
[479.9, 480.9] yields 14.3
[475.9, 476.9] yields 15.3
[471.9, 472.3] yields 15.5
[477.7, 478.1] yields 15.9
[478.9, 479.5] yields 13.8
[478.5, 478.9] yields 13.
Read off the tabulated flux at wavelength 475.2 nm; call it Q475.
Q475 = 14.7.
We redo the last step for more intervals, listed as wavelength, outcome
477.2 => 14.5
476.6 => 15.8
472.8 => 11.7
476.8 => 16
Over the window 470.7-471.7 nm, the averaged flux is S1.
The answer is 15.2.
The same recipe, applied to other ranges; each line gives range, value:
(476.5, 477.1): 15.6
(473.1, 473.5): 13.1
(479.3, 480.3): 14.7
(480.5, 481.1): 14.4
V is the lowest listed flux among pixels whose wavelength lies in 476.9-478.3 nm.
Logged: 12.3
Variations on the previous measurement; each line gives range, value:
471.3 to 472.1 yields 13.3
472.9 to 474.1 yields 12.6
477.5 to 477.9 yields 14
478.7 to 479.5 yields 11.7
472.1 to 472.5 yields 12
